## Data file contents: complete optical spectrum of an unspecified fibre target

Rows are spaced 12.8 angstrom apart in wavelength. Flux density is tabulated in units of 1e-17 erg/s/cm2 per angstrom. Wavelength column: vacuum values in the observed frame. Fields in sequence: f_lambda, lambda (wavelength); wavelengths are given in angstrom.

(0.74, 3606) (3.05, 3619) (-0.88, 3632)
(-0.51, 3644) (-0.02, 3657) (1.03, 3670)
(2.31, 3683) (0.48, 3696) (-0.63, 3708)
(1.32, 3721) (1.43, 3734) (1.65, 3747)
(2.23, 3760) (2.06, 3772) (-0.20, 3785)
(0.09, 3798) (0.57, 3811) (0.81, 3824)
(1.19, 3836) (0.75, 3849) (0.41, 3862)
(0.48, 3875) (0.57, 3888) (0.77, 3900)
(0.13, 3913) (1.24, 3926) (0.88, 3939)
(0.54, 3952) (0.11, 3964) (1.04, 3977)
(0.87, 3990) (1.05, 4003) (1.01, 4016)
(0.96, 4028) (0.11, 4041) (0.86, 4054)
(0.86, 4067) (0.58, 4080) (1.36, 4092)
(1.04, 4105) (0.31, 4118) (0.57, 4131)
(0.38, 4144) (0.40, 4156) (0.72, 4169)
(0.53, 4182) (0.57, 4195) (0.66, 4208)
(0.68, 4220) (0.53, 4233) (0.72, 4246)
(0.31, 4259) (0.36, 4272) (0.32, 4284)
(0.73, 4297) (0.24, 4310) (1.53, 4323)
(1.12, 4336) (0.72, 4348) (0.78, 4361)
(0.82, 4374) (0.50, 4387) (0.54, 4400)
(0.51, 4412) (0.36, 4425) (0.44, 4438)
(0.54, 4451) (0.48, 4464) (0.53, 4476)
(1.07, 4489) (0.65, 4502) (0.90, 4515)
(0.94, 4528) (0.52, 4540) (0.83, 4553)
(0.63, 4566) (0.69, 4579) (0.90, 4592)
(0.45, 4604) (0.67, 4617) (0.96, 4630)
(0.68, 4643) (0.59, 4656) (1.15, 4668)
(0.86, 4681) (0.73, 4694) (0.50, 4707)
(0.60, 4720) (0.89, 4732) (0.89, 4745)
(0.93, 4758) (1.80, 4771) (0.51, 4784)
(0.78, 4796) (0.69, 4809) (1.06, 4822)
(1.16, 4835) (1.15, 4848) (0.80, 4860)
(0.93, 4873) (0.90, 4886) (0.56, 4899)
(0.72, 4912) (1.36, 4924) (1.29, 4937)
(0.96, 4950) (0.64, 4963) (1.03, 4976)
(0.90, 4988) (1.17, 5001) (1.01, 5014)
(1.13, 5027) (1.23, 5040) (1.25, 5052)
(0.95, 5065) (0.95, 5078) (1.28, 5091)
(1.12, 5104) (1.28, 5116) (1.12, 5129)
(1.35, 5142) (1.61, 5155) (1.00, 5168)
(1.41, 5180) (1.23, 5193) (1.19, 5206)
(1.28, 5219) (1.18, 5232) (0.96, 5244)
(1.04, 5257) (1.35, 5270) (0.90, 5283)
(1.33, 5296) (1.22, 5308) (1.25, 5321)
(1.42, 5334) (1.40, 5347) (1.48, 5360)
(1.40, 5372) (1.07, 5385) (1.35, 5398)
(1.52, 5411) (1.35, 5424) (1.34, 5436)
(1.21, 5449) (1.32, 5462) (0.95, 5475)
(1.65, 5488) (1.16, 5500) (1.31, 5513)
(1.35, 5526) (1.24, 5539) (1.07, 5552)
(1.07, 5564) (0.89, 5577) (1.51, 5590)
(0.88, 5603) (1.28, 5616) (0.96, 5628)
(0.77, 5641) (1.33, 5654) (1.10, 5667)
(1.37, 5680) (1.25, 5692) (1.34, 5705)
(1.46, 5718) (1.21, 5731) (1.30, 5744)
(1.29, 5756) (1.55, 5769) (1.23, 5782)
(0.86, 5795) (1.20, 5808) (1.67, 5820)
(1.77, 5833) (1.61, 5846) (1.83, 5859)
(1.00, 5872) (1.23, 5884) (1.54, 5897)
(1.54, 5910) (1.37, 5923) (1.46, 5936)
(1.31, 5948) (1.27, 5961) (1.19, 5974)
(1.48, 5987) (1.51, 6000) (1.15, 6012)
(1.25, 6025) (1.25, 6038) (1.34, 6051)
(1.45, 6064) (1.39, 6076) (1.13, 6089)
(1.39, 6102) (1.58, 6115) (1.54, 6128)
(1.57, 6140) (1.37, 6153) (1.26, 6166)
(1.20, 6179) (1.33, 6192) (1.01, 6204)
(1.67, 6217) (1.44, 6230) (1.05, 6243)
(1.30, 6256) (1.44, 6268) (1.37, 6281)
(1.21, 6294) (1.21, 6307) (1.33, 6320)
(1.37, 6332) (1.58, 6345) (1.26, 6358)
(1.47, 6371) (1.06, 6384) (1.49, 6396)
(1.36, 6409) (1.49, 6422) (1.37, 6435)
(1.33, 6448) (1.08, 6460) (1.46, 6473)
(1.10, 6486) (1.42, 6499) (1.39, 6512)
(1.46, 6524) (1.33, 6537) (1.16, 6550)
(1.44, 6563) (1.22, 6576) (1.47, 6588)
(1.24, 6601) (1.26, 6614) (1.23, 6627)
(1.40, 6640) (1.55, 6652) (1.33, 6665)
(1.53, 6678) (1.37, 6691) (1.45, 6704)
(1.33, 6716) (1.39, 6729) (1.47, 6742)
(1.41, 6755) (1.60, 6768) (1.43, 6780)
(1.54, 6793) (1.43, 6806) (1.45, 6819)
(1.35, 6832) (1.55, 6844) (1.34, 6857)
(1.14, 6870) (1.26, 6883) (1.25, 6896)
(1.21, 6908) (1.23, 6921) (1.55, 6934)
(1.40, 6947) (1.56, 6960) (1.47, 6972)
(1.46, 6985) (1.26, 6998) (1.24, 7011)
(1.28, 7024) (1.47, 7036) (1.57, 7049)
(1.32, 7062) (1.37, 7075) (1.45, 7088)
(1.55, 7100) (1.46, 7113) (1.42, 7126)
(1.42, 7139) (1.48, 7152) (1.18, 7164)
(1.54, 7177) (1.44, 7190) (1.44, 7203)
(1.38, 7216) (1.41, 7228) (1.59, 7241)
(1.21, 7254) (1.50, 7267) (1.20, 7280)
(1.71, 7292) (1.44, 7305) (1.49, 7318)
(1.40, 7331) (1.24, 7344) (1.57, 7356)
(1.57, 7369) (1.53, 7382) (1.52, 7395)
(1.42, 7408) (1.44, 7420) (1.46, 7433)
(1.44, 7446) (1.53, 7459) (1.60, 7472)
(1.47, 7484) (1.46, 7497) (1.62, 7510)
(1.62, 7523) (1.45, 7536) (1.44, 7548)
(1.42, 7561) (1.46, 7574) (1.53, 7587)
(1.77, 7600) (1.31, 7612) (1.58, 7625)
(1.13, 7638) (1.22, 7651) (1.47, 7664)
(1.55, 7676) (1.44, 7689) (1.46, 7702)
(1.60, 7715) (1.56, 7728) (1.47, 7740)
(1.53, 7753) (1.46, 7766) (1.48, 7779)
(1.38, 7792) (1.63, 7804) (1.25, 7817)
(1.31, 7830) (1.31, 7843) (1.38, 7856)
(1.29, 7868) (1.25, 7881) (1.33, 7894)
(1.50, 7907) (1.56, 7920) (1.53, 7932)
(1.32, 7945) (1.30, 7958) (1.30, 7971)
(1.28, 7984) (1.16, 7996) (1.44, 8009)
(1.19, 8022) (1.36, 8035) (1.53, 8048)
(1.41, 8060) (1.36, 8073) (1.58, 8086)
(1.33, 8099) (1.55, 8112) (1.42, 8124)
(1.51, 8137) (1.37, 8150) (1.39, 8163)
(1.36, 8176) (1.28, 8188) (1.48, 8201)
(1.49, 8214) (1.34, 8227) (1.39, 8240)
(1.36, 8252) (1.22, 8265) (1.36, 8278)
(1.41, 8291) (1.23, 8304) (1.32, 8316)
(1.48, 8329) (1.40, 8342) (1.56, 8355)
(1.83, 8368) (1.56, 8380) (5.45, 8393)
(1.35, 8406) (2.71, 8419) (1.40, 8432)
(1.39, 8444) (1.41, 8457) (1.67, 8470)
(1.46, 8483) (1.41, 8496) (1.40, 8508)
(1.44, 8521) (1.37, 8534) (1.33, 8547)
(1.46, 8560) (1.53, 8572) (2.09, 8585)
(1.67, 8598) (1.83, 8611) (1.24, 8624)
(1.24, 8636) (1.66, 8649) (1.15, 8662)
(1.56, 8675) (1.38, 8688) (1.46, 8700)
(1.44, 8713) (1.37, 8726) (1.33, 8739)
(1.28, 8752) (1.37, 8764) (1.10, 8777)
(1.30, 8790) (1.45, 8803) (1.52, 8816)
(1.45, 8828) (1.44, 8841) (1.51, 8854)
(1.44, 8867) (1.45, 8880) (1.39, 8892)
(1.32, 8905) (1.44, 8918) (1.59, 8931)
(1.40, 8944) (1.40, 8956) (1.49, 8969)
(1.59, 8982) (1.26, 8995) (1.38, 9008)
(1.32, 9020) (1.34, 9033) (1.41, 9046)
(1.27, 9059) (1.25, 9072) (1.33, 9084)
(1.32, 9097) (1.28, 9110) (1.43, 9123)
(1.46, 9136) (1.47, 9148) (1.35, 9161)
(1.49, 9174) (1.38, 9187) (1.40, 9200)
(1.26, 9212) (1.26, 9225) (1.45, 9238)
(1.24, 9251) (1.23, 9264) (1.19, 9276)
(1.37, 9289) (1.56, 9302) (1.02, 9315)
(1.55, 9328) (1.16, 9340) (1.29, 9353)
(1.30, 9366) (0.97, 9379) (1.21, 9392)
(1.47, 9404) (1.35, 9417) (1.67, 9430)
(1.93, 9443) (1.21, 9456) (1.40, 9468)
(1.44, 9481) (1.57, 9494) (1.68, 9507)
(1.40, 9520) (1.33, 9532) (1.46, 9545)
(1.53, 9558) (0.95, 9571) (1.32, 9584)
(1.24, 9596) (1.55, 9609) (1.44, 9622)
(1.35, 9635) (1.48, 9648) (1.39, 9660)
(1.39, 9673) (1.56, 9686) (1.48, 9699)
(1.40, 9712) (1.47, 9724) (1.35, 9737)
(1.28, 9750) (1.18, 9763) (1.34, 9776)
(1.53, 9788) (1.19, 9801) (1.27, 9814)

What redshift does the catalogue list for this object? 0.28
